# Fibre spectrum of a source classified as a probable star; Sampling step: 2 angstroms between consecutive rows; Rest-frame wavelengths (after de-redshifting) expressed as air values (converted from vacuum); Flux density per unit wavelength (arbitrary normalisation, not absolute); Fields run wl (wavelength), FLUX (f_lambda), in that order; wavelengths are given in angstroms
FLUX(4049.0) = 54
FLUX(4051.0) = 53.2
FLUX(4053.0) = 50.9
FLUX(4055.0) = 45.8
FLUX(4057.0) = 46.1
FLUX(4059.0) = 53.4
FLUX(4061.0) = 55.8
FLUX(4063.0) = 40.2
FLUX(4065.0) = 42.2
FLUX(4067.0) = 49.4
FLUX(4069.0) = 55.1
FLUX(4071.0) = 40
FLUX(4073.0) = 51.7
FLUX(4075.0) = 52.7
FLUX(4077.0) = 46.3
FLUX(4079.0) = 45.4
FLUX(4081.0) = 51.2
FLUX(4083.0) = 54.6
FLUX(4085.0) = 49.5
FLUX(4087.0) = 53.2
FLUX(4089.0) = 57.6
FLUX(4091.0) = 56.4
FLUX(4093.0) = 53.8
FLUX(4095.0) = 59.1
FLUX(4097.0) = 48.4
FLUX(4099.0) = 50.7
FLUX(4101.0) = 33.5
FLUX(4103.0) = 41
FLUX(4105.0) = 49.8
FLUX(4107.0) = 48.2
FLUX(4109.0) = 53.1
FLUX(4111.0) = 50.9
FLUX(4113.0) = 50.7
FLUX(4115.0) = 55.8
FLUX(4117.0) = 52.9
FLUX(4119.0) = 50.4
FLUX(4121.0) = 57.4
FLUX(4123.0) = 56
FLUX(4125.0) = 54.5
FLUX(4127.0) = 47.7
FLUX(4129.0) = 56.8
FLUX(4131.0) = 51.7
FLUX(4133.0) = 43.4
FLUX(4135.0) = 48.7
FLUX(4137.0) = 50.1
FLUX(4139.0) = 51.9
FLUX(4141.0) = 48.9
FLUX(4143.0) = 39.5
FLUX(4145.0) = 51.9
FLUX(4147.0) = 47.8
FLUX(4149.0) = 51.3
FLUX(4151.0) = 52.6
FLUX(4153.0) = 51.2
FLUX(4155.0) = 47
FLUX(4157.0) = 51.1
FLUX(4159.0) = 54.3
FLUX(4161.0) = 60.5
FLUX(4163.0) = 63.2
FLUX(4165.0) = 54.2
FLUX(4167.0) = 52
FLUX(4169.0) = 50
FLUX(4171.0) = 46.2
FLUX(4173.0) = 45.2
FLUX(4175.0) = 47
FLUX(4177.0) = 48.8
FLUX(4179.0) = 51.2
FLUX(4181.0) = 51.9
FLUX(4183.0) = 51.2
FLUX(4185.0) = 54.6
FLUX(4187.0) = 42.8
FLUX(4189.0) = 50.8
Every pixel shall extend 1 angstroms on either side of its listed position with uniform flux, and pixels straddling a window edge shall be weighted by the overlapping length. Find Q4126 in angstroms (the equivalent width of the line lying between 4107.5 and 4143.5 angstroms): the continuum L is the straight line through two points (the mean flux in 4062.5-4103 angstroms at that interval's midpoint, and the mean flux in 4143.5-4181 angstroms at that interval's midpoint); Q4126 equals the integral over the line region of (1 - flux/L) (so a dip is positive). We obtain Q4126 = -0.6 angstroms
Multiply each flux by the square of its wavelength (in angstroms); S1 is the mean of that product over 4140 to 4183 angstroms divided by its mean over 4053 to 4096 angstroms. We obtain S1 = 1.0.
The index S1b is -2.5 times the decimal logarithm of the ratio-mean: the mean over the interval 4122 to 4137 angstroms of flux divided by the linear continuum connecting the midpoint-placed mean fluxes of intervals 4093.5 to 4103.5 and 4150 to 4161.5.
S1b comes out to -0.03 mag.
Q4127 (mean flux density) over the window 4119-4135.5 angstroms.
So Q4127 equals 52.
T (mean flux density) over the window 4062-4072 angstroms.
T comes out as 45.4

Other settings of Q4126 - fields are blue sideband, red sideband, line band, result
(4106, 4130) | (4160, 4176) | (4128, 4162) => 1.3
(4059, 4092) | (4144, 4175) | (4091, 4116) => 0.4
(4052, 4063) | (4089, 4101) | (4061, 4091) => 0.7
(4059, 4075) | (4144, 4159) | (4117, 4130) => -1.0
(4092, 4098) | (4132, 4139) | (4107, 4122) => -0.5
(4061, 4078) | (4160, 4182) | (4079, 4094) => -1.5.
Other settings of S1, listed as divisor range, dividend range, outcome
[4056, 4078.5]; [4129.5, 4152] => 1.05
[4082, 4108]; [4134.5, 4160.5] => 1.02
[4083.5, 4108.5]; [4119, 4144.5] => 1.02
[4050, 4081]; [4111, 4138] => 1.10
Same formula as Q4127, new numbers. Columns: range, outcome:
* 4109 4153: 51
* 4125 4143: 49.6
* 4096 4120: 48.8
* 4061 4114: 49.5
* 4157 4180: 52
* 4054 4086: 48.7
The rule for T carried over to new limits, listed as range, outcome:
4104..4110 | 50.4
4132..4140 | 48.5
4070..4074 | 45.9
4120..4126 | 56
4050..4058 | 49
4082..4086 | 52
